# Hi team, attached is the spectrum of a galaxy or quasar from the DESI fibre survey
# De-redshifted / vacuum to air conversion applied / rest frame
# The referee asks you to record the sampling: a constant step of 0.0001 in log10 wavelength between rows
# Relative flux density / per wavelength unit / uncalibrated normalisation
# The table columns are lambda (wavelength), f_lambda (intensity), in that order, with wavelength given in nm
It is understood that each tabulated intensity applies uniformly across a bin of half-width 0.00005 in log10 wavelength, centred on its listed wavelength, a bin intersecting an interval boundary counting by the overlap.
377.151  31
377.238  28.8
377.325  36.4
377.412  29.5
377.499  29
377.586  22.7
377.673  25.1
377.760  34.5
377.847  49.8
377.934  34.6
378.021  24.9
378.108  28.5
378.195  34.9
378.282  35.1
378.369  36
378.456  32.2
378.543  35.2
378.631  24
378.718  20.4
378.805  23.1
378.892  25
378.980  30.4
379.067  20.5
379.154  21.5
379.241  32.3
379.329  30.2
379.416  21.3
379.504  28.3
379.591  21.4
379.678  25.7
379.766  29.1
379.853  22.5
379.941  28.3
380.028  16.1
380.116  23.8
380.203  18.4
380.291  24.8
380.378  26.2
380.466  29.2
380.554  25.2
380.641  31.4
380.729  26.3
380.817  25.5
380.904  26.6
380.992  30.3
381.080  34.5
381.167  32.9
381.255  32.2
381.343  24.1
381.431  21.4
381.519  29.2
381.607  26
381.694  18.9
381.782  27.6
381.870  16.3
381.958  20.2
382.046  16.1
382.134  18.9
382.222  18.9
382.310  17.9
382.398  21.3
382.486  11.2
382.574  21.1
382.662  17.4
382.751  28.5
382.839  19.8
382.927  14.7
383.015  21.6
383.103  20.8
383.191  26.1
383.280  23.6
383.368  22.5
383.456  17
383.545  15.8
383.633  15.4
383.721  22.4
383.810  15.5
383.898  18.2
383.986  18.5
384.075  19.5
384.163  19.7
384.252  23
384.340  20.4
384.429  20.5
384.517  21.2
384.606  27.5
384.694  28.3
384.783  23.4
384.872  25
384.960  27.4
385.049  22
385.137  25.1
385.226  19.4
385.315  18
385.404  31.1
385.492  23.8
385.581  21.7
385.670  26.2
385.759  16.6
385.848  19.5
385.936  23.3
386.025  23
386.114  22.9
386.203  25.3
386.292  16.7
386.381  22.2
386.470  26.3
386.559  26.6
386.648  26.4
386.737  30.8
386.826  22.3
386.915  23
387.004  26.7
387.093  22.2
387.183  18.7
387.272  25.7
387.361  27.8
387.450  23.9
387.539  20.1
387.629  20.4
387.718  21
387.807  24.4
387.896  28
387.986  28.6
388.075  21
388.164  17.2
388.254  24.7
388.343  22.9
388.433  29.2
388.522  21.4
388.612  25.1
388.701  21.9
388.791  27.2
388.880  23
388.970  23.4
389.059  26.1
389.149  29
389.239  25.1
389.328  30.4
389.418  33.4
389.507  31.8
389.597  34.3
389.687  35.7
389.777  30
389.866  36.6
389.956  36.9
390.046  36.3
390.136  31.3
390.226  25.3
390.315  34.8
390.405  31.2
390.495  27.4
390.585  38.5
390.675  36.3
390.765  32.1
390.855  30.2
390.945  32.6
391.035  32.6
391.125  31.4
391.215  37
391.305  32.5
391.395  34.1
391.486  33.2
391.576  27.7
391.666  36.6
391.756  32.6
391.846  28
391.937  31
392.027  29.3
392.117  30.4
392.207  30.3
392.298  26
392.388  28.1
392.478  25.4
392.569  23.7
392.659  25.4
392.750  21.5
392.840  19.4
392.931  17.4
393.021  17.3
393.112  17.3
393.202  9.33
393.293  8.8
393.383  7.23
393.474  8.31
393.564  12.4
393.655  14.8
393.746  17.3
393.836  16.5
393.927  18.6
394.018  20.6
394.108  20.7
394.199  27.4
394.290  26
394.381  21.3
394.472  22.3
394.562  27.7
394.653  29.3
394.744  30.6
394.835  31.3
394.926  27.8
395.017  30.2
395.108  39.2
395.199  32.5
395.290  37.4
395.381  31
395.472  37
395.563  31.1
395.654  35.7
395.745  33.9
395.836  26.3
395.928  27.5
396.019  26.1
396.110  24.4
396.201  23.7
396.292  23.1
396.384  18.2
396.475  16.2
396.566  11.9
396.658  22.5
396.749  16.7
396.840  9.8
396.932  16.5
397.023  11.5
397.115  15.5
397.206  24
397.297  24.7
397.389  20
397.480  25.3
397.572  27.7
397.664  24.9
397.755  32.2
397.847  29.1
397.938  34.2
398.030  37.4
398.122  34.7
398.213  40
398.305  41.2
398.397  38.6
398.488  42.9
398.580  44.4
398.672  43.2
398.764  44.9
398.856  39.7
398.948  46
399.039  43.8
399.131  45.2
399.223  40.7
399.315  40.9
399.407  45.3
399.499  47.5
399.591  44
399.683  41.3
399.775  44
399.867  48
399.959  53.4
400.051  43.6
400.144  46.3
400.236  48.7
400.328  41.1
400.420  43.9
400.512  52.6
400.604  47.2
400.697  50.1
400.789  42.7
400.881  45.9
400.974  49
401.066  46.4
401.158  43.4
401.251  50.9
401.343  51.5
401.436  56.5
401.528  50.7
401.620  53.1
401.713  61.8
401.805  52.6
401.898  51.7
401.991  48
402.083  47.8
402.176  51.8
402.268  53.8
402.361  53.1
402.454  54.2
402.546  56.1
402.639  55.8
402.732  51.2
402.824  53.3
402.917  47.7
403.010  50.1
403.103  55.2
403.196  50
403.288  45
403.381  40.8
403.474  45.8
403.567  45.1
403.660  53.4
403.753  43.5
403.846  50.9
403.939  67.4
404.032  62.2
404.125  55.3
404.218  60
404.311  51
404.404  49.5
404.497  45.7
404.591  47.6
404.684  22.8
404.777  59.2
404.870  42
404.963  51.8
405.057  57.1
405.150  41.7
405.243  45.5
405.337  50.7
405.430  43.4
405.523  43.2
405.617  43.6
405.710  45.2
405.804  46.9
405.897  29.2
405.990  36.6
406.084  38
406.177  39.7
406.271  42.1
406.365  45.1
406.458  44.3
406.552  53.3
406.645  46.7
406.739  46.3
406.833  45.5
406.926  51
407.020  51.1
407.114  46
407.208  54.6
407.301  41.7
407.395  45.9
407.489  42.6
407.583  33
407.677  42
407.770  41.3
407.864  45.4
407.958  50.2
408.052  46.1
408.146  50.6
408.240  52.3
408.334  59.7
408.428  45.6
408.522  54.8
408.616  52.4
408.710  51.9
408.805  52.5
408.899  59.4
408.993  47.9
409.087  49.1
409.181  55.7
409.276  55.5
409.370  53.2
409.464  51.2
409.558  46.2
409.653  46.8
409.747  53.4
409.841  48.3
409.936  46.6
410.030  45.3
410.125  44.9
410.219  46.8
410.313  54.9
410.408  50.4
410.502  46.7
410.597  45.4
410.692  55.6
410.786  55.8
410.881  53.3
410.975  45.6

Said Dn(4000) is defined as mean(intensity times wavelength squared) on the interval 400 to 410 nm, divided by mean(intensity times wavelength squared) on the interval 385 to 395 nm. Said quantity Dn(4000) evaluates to 2.06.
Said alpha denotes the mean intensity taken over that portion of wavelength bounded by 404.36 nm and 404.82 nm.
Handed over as 44.8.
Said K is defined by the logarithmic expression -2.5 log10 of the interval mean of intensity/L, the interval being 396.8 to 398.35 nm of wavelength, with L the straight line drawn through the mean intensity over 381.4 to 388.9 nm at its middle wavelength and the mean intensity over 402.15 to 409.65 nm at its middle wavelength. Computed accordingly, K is 0.40 mag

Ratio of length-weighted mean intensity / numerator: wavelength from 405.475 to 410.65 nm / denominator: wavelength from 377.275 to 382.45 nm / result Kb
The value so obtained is 1.78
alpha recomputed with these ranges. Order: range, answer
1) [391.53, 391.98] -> 31.2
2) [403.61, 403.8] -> 48.4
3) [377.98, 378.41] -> 31.9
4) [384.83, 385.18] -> 24.9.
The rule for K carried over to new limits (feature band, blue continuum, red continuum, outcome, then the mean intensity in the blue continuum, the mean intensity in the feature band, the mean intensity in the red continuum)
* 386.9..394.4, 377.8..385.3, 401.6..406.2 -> 0.30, 24.3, 25.9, 49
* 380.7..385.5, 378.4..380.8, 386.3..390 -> 0.16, 25.7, 22.3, 26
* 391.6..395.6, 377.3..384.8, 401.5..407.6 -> 0.46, 24.7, 24.5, 48.3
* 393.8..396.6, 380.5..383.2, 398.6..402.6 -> 0.46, 23.3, 26.7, 48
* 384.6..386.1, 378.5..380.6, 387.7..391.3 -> 0.17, 25.1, 23.5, 29.2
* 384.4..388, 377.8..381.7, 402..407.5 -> 0.36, 27.6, 23.7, 48.1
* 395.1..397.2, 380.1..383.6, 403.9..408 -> 0.44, 23.1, 24.4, 46.4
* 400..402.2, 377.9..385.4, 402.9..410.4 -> -0.15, 24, 49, 48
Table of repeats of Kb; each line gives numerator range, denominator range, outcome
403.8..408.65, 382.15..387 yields 2.16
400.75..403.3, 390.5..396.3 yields 1.93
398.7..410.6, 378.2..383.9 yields 2.01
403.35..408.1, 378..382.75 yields 1.84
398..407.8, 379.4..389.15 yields 2.03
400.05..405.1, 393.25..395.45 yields 2.13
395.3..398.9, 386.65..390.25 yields 1.07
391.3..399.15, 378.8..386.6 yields 1.17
